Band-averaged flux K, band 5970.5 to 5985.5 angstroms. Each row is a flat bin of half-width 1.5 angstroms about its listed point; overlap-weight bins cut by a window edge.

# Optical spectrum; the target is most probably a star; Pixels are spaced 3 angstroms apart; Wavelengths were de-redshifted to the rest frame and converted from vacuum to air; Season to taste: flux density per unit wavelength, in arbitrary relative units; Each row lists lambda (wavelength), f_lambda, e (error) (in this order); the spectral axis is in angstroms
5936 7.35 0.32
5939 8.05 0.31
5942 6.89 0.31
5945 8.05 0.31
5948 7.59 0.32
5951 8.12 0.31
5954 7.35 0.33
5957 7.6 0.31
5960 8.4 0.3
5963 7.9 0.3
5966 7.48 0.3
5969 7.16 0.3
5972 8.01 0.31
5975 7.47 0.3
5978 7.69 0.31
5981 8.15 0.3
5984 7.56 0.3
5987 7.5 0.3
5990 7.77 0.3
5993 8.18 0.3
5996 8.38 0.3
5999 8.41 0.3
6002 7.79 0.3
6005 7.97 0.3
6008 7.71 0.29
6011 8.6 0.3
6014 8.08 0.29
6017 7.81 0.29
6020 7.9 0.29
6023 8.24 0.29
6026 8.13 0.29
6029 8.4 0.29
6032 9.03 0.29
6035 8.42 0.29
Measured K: 7.78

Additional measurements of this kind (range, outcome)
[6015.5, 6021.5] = 7.86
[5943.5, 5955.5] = 7.78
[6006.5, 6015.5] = 8.13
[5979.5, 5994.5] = 7.83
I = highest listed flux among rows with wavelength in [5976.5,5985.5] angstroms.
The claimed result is 8.15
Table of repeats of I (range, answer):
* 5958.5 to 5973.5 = 8.4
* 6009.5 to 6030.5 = 8.6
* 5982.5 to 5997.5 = 8.38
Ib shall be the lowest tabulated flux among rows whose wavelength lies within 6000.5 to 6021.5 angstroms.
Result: 7.71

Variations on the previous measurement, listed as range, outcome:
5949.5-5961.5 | 7.35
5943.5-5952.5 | 7.59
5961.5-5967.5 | 7.48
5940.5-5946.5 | 6.89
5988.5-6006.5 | 7.77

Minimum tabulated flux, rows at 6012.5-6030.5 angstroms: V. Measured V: 7.81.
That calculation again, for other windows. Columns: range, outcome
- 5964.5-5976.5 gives 7.16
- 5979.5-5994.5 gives 7.5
